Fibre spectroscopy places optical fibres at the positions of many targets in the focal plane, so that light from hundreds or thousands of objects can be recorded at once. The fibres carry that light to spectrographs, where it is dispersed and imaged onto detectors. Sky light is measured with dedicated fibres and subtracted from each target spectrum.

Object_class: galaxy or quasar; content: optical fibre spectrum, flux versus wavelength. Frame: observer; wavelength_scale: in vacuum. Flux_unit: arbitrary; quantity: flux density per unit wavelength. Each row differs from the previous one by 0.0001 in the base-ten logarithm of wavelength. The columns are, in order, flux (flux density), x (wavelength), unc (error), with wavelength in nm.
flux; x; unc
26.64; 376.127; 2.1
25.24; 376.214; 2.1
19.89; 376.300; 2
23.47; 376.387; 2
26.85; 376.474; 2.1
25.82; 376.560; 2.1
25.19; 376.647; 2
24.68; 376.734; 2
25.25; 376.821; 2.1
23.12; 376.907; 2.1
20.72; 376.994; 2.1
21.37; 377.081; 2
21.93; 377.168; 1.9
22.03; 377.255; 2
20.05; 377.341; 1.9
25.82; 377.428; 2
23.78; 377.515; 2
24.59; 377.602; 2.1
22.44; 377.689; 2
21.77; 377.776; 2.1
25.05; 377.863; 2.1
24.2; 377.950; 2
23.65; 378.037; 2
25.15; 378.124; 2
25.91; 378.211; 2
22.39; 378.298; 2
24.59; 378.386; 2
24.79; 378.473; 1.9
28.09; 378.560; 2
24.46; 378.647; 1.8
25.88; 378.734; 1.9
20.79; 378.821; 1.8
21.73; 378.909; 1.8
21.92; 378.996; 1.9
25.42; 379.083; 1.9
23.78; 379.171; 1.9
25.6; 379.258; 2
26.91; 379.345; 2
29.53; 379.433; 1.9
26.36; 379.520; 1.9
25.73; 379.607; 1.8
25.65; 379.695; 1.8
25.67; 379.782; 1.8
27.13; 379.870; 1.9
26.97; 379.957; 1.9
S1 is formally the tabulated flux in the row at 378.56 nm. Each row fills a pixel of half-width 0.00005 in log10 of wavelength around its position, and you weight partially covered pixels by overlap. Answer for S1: 28.09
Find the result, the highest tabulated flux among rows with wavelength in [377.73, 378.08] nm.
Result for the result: 25.05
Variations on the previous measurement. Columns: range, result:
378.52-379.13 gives 28.09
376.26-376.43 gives 23.47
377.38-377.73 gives 25.82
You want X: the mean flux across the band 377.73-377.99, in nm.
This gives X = 23.7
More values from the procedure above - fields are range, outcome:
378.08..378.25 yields 25.5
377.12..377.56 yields 22.7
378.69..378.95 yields 22.8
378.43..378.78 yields 25.8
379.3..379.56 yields 27.6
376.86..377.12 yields 21.8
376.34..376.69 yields 25.3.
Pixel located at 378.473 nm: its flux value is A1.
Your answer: 24.79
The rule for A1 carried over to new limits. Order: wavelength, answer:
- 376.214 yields 25.24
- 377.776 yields 21.77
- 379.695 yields 25.65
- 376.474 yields 26.85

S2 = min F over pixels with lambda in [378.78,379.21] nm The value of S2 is 20.79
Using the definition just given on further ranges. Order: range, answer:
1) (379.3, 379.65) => 25.73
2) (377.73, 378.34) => 21.77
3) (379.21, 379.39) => 25.6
